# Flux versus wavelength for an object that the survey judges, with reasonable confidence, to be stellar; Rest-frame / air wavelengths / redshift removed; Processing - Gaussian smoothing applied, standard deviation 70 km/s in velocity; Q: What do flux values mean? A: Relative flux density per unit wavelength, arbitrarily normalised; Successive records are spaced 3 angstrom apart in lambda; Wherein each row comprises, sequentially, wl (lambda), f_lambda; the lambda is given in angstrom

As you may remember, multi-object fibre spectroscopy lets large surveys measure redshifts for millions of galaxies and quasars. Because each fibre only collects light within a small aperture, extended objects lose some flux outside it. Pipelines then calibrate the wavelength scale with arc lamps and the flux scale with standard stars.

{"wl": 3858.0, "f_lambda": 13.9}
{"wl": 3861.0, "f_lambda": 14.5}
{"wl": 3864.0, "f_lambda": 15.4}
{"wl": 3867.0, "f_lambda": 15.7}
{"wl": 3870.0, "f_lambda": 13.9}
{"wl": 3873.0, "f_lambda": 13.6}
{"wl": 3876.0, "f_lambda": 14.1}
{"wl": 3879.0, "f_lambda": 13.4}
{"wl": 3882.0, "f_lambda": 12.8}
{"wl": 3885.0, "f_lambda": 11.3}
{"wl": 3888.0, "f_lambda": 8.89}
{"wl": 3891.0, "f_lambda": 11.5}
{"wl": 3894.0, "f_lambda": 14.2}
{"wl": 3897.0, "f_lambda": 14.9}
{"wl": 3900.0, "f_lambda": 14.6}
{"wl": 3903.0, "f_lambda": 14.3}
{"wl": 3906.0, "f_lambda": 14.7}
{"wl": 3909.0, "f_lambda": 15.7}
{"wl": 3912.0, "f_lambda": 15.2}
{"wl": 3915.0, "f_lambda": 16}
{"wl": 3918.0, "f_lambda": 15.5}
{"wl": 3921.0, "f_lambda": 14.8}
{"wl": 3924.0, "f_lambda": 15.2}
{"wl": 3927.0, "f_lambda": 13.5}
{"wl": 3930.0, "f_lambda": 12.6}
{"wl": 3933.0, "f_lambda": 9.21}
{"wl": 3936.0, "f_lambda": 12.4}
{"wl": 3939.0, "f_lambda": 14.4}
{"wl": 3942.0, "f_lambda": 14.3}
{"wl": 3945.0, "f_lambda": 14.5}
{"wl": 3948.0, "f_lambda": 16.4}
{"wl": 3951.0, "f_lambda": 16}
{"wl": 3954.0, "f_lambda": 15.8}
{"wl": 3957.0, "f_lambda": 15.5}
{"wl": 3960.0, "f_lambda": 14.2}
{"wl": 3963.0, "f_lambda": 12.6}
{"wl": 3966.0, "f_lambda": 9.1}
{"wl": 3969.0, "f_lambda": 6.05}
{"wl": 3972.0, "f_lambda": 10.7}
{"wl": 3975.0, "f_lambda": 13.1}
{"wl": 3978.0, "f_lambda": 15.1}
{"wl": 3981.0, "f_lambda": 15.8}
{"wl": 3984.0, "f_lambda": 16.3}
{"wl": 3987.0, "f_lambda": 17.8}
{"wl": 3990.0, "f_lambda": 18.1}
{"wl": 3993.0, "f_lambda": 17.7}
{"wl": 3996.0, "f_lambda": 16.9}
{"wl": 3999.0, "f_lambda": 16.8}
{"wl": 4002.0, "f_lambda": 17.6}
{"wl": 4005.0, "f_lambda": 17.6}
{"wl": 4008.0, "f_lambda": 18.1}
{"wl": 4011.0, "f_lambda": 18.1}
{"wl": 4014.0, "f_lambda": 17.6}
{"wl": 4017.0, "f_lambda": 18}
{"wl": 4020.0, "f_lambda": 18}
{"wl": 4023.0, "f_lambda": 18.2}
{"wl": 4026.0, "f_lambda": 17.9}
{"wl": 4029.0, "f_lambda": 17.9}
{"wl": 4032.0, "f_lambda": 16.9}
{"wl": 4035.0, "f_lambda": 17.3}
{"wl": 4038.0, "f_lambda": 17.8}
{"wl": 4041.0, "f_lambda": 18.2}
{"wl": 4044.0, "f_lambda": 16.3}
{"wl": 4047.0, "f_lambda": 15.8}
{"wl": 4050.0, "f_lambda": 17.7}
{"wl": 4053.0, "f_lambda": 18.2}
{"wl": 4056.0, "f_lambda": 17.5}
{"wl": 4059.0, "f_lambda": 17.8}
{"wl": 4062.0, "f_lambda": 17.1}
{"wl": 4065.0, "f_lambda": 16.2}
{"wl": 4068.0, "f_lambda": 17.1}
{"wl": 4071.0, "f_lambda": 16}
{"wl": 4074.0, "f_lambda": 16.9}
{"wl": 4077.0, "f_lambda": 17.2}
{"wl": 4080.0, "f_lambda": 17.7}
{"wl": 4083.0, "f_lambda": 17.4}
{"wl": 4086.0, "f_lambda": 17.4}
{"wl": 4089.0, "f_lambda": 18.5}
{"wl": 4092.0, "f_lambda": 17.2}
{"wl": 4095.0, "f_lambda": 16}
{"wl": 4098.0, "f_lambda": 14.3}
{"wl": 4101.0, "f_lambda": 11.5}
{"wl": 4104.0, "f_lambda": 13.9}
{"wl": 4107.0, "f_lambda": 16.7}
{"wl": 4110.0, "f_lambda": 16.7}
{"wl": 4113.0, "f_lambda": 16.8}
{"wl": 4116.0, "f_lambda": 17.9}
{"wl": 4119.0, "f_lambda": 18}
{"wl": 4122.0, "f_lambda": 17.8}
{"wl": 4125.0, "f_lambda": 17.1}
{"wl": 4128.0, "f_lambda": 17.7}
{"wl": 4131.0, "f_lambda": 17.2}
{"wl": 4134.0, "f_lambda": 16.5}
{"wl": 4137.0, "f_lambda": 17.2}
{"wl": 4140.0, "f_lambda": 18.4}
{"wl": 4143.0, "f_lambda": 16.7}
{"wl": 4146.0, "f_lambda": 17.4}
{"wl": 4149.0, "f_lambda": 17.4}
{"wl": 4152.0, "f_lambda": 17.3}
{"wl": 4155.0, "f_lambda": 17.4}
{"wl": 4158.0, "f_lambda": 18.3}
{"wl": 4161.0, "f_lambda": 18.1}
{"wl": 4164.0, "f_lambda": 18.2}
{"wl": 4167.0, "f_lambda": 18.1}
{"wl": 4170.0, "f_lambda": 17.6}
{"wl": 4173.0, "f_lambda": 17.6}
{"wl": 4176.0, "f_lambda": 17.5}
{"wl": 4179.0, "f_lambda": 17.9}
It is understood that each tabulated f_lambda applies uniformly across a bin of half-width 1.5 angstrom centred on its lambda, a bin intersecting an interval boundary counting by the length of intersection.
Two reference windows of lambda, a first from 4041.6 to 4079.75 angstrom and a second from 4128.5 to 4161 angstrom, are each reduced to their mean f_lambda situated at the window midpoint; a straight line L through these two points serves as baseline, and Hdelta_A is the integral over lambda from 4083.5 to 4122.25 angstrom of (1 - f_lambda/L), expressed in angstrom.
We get 2.0 angstrom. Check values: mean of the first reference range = 17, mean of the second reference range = 17.4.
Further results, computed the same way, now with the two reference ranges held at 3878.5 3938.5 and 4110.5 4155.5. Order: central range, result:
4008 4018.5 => -1.8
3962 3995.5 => 1.9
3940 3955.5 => -1.2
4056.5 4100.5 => -1.0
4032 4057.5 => -2.3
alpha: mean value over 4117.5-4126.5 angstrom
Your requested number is 17.6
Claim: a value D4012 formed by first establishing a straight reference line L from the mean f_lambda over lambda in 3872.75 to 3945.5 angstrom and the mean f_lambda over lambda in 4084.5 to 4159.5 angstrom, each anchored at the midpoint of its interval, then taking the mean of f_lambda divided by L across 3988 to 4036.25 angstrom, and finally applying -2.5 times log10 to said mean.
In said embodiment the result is -0.16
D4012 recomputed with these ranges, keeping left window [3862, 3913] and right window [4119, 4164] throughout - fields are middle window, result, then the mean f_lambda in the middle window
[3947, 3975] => 0.15 mag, 12.9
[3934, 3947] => 0.06 mag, 13.8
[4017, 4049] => -0.10 mag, 17.5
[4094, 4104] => 0.22 mag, 13.8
